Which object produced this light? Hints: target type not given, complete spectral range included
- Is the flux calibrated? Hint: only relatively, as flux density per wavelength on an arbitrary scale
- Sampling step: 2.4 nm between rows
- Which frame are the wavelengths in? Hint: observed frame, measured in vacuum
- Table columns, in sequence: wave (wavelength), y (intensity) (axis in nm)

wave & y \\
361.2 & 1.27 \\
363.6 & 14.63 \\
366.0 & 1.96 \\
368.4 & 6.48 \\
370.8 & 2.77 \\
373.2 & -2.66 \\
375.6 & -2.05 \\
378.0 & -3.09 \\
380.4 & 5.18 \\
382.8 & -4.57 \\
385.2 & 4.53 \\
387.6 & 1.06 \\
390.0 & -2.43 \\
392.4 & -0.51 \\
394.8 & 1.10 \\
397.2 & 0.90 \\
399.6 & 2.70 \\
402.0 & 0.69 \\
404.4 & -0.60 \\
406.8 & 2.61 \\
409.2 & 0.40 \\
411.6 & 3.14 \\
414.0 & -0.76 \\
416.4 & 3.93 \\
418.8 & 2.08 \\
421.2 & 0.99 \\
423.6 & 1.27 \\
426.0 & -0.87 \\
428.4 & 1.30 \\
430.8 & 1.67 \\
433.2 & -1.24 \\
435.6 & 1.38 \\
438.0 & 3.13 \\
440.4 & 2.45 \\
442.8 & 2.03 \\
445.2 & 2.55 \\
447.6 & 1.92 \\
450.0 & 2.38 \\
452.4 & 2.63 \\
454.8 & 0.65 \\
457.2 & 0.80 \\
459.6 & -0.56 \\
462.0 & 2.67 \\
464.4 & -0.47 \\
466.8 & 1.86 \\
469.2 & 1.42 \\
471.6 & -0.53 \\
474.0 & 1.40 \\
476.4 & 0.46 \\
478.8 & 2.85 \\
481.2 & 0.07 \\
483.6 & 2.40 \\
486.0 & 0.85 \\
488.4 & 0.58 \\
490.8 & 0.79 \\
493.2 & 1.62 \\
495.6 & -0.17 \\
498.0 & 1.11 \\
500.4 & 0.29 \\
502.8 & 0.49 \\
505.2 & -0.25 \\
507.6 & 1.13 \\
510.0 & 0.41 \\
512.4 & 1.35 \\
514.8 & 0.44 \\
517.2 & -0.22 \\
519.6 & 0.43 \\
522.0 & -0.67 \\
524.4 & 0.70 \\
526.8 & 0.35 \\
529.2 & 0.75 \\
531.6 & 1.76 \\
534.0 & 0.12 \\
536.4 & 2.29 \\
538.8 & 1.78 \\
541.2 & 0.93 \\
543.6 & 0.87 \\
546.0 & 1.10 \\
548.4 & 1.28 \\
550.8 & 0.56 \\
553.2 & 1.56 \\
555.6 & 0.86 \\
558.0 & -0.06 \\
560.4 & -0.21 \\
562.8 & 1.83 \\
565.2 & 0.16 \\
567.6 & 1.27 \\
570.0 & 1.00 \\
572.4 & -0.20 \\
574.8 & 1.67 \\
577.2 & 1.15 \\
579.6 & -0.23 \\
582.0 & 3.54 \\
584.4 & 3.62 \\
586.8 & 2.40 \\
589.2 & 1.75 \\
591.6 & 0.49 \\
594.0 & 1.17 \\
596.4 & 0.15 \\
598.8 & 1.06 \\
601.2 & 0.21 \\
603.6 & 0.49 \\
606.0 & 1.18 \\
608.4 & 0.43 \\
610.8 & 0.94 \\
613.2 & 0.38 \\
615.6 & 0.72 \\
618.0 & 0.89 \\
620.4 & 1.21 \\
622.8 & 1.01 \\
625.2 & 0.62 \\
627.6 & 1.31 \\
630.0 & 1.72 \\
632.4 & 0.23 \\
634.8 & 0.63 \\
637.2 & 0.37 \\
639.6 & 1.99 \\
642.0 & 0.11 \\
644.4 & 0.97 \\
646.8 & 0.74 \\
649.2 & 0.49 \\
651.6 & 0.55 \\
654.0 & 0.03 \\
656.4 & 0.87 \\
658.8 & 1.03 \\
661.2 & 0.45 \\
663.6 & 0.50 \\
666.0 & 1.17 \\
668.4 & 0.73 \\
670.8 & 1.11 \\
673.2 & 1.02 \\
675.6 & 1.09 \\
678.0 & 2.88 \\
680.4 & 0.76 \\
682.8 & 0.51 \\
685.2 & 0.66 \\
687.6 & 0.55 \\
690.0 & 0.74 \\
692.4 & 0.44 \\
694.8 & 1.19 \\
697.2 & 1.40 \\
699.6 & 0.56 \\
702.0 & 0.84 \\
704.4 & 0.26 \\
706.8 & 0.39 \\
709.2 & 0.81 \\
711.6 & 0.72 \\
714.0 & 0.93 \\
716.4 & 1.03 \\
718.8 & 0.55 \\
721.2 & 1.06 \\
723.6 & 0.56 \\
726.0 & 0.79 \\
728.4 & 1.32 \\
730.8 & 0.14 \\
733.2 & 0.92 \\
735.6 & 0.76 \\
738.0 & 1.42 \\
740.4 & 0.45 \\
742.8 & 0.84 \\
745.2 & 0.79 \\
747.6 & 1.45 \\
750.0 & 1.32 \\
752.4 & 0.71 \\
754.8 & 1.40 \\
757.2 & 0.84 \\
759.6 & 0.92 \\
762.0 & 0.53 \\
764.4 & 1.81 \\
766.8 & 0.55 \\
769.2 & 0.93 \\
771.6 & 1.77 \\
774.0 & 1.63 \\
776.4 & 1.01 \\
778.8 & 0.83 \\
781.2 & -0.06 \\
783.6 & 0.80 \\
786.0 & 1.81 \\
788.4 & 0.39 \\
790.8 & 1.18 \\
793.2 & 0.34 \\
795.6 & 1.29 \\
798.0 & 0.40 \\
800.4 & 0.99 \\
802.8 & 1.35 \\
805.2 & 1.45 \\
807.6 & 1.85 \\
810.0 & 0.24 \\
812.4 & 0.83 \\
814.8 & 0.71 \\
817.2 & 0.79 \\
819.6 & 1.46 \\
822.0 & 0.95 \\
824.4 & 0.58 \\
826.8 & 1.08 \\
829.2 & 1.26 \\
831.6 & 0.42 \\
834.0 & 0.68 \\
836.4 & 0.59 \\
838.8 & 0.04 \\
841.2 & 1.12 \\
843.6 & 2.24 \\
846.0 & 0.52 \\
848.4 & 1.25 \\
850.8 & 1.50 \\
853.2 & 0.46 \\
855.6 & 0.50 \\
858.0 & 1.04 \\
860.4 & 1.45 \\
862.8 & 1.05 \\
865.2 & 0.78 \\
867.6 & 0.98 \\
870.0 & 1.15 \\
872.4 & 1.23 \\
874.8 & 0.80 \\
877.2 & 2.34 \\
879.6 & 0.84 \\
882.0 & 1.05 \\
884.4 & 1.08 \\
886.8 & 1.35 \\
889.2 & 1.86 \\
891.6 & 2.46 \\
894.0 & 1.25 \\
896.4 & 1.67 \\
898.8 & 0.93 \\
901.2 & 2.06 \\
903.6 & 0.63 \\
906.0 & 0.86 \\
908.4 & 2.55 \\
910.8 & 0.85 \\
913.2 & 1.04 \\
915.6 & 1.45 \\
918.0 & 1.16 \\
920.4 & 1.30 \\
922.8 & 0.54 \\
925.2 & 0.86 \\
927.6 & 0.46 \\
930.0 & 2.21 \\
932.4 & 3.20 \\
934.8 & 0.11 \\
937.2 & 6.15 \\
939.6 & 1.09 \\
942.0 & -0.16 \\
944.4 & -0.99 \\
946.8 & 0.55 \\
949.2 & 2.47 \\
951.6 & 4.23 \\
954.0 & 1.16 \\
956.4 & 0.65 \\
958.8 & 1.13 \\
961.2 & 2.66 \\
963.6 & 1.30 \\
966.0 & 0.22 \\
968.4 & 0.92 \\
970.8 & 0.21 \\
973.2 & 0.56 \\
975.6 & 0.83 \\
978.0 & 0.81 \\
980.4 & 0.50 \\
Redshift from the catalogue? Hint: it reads 0.816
